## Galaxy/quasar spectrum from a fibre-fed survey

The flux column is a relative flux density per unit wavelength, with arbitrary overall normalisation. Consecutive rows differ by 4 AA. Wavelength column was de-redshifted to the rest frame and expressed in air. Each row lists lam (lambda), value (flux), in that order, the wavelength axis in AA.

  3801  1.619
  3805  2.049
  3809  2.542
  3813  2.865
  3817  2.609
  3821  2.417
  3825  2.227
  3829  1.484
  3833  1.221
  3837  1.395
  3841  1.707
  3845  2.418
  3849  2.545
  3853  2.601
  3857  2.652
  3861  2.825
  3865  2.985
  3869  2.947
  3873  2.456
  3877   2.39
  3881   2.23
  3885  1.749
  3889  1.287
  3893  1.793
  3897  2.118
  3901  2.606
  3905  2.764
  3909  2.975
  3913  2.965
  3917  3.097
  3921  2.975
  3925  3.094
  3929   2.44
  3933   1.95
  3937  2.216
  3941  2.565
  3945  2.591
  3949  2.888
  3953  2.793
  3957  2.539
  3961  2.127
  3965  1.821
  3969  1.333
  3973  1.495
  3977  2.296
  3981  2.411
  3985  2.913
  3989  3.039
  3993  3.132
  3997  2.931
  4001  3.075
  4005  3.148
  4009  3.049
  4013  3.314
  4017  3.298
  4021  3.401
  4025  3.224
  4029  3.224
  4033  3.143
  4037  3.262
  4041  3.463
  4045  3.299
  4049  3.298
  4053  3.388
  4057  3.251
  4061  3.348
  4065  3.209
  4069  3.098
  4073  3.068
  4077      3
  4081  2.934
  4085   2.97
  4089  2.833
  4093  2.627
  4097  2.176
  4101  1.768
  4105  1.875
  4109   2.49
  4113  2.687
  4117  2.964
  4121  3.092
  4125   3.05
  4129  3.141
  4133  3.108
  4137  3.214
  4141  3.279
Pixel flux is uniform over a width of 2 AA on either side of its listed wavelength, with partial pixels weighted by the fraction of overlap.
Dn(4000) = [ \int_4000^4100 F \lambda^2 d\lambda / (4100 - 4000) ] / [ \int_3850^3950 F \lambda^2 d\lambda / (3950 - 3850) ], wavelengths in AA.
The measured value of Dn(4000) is 1.33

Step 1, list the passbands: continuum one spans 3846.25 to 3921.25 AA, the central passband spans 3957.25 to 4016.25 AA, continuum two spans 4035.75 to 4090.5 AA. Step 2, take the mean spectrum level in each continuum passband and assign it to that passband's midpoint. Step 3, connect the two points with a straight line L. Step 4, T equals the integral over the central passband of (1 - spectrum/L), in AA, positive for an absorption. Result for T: 6.4 AA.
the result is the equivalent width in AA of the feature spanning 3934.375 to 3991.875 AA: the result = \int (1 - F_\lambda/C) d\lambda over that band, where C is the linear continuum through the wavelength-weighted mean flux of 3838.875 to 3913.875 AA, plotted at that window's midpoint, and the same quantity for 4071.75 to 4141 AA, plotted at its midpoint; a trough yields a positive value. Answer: 4.12 AA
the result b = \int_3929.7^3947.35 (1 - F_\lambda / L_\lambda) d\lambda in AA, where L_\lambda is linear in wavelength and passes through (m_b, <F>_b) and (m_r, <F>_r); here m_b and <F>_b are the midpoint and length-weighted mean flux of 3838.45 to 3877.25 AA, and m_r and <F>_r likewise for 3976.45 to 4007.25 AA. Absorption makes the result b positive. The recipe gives 2.6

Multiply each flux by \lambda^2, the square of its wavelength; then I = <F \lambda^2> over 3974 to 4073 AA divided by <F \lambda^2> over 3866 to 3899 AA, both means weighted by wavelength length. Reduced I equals 1.6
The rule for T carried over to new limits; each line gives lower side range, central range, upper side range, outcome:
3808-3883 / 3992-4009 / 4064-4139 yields -2.9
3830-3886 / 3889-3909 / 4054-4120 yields 0.8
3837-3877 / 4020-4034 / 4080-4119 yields -4.1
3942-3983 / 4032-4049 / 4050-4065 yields -1.0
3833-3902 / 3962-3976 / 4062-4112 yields 4.6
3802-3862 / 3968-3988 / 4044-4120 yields 3.2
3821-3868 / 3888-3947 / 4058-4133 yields -3.2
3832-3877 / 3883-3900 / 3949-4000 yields 4.3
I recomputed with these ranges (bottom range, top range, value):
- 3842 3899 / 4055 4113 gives 1.31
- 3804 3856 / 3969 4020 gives 1.40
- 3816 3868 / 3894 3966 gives 1.20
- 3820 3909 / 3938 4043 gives 1.33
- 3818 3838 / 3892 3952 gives 1.52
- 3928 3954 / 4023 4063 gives 1.39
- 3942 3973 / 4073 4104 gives 1.24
